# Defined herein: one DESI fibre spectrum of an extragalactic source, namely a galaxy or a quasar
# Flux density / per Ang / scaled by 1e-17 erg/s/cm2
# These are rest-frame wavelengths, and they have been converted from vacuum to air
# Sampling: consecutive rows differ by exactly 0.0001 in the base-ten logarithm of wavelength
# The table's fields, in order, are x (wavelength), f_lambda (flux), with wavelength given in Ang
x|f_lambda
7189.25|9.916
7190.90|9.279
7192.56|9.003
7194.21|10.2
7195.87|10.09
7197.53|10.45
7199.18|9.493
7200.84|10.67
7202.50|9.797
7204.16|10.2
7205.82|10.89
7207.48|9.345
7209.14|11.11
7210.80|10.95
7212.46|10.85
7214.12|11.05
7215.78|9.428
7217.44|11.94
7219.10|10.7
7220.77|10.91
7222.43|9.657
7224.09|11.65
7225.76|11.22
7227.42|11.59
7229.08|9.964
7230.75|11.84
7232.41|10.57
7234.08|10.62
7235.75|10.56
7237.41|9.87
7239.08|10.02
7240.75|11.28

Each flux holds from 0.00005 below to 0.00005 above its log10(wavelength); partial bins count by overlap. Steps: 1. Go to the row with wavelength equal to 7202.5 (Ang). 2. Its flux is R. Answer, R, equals 9.797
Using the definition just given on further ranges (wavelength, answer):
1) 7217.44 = 11.94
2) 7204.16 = 10.2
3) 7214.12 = 11.05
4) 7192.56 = 9.003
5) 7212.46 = 10.85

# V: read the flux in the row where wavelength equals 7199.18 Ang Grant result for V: 9.493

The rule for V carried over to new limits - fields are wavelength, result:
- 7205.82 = 10.89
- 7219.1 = 10.7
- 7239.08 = 10.02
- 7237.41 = 9.87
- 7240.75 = 11.28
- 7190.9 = 9.279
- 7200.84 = 10.67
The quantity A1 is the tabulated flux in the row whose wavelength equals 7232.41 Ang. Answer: 10.57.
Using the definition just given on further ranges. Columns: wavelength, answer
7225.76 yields 11.22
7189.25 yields 9.916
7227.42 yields 11.59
